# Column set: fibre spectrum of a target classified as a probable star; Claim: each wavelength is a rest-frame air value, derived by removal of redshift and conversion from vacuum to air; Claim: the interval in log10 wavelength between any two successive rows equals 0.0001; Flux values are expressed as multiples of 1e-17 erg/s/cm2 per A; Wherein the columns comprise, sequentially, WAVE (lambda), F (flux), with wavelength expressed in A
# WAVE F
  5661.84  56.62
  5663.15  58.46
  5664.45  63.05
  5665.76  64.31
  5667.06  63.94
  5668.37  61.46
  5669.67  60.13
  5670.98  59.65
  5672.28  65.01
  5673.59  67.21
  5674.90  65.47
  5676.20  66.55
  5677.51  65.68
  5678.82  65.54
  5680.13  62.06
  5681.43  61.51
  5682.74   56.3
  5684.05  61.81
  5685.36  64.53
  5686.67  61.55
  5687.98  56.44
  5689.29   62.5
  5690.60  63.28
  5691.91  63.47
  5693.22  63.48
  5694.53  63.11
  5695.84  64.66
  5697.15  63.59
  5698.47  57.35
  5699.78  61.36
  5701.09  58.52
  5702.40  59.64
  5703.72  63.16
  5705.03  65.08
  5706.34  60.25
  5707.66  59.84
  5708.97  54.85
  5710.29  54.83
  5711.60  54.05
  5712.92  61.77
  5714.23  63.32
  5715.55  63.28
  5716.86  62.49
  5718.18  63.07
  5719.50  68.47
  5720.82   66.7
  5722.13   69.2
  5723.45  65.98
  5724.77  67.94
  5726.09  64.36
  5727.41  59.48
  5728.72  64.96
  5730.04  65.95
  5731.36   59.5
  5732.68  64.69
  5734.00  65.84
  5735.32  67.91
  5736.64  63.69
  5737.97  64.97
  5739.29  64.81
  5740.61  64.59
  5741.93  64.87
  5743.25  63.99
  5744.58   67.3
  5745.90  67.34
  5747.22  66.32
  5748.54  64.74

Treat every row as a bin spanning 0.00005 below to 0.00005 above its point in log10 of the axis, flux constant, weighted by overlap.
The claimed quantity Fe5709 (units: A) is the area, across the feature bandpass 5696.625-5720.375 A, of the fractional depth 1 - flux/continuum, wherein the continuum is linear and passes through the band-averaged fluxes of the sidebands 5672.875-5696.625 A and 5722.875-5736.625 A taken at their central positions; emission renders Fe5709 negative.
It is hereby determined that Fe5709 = 1.1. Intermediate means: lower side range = 63.1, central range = 60.8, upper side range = 64.6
